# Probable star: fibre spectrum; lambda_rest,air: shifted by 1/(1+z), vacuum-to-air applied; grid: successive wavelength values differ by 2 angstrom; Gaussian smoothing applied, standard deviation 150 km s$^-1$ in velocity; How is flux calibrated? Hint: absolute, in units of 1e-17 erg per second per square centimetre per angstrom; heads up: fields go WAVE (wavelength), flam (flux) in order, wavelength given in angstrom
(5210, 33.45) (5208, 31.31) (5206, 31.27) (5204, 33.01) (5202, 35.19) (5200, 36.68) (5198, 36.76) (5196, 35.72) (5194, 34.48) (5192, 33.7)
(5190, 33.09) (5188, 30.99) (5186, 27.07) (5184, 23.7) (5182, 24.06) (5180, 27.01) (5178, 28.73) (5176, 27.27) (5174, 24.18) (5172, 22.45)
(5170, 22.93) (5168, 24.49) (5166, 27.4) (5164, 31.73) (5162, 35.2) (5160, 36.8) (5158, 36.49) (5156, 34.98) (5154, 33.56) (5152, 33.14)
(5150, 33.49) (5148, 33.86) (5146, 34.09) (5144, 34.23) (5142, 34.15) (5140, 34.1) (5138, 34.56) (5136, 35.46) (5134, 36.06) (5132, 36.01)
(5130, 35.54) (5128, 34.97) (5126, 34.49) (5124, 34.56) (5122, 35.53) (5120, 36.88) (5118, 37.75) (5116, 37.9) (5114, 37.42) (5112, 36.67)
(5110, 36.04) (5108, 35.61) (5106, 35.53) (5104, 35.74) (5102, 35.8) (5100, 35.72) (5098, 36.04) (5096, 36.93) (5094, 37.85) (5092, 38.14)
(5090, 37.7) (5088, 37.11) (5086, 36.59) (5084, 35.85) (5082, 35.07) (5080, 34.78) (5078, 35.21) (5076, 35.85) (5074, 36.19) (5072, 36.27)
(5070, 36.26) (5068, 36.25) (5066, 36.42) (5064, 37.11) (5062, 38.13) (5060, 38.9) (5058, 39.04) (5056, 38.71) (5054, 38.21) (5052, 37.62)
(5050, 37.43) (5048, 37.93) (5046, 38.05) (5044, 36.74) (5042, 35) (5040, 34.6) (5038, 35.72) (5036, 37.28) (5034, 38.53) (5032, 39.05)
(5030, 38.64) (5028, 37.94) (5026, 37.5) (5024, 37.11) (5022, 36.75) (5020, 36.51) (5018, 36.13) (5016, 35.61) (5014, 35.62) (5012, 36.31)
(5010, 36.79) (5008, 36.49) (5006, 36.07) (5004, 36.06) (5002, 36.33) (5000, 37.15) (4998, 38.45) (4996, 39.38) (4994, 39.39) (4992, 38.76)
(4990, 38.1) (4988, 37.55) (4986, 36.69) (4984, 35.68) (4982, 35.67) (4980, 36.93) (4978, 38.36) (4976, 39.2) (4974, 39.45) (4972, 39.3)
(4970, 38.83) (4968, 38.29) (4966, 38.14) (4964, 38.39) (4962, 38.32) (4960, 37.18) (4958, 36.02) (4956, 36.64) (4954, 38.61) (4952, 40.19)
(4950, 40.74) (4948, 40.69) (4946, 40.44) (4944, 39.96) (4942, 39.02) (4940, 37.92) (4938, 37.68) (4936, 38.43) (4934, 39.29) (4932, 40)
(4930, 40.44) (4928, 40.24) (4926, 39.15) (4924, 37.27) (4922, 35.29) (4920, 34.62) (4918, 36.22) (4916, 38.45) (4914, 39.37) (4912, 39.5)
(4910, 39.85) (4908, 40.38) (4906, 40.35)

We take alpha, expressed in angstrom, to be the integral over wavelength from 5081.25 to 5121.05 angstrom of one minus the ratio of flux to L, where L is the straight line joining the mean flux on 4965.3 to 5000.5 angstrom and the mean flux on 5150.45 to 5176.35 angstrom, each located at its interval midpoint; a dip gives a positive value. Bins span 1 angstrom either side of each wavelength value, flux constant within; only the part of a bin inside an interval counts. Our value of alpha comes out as -4.5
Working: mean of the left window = 38.1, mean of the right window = 30.2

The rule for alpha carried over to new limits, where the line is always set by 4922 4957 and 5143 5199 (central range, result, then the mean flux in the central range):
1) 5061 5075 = -0.9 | 36.7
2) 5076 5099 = -1.8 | 36.5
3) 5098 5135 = -3.7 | 36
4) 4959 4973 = -0.1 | 38.4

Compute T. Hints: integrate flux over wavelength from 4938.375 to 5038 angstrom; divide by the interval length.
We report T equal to 37.8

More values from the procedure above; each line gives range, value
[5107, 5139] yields 36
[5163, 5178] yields 26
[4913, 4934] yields 38.2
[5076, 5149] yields 35.8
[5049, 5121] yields 36.8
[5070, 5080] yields 35.8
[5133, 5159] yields 34.5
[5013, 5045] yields 36.8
